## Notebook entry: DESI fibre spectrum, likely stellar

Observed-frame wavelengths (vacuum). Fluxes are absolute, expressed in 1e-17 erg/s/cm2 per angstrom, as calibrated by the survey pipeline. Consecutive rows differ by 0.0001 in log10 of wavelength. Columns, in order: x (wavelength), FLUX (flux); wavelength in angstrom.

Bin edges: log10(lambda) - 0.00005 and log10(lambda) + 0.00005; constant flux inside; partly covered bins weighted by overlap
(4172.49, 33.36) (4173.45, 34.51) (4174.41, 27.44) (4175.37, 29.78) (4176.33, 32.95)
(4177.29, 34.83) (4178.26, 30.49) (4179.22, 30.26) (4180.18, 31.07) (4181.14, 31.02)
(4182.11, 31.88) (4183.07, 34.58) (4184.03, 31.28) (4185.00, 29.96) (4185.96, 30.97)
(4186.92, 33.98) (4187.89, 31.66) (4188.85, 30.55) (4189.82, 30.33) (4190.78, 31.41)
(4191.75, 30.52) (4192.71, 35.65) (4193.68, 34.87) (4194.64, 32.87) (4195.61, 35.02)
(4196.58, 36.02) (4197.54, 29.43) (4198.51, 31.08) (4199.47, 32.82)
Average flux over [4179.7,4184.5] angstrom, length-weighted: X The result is 32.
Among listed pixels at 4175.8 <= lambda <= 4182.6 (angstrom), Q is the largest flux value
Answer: 34.83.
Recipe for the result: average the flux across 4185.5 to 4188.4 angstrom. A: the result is 32.2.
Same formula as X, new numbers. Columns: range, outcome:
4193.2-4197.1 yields 34.7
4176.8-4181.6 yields 31.5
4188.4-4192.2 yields 30.7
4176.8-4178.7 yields 32.6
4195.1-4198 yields 33.5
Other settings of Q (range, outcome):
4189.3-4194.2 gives 35.65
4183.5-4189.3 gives 33.98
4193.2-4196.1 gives 35.02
